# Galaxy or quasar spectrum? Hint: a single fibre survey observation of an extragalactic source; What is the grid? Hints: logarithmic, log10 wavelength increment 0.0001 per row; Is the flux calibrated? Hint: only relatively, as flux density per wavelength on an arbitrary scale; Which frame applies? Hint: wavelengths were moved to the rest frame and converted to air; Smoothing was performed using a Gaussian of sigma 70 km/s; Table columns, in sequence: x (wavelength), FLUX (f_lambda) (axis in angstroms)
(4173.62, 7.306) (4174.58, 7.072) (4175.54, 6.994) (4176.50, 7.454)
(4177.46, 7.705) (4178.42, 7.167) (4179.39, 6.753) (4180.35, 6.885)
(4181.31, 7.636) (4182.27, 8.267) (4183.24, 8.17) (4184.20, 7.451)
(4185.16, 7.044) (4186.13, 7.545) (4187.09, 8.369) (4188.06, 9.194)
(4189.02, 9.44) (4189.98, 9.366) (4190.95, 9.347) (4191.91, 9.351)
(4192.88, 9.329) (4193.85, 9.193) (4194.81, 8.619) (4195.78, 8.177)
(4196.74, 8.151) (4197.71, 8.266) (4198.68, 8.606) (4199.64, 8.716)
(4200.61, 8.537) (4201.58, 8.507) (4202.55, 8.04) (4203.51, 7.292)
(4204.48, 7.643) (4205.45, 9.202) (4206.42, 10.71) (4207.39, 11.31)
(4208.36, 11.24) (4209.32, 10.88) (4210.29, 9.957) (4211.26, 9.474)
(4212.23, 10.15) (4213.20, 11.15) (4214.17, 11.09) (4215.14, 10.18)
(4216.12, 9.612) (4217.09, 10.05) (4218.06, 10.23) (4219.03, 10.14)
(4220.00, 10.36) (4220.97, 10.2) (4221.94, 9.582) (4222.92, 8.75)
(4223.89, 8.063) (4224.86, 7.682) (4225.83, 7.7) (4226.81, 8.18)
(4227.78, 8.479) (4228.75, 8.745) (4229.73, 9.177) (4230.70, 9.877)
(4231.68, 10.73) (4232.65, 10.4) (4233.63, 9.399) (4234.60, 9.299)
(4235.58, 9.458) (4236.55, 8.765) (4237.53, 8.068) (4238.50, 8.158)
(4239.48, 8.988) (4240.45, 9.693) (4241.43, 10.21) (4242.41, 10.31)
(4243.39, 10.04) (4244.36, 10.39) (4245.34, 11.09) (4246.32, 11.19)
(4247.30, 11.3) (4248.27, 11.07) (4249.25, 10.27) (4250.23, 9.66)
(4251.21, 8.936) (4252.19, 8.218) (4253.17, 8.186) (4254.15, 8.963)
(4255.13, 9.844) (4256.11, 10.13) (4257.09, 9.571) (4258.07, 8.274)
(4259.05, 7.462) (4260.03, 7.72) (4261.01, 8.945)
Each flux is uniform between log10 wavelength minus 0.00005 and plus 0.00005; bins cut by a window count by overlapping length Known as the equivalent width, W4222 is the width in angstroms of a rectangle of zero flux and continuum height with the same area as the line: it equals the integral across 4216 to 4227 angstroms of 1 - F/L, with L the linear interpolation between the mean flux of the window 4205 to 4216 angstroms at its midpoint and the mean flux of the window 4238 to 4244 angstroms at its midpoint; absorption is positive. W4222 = 1.0 angstroms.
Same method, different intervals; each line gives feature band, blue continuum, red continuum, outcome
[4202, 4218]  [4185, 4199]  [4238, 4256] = -1.43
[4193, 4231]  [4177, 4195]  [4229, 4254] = -1.52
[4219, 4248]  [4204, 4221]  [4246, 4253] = 1.69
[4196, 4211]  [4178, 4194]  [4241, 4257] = -0.67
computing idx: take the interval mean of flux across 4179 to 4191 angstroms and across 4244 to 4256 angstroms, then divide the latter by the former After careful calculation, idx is 1.2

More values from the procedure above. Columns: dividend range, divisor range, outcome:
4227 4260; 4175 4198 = 1.16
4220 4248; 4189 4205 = 1.10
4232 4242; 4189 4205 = 1.08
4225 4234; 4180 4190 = 1.13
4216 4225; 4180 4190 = 1.18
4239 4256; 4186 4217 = 1.07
